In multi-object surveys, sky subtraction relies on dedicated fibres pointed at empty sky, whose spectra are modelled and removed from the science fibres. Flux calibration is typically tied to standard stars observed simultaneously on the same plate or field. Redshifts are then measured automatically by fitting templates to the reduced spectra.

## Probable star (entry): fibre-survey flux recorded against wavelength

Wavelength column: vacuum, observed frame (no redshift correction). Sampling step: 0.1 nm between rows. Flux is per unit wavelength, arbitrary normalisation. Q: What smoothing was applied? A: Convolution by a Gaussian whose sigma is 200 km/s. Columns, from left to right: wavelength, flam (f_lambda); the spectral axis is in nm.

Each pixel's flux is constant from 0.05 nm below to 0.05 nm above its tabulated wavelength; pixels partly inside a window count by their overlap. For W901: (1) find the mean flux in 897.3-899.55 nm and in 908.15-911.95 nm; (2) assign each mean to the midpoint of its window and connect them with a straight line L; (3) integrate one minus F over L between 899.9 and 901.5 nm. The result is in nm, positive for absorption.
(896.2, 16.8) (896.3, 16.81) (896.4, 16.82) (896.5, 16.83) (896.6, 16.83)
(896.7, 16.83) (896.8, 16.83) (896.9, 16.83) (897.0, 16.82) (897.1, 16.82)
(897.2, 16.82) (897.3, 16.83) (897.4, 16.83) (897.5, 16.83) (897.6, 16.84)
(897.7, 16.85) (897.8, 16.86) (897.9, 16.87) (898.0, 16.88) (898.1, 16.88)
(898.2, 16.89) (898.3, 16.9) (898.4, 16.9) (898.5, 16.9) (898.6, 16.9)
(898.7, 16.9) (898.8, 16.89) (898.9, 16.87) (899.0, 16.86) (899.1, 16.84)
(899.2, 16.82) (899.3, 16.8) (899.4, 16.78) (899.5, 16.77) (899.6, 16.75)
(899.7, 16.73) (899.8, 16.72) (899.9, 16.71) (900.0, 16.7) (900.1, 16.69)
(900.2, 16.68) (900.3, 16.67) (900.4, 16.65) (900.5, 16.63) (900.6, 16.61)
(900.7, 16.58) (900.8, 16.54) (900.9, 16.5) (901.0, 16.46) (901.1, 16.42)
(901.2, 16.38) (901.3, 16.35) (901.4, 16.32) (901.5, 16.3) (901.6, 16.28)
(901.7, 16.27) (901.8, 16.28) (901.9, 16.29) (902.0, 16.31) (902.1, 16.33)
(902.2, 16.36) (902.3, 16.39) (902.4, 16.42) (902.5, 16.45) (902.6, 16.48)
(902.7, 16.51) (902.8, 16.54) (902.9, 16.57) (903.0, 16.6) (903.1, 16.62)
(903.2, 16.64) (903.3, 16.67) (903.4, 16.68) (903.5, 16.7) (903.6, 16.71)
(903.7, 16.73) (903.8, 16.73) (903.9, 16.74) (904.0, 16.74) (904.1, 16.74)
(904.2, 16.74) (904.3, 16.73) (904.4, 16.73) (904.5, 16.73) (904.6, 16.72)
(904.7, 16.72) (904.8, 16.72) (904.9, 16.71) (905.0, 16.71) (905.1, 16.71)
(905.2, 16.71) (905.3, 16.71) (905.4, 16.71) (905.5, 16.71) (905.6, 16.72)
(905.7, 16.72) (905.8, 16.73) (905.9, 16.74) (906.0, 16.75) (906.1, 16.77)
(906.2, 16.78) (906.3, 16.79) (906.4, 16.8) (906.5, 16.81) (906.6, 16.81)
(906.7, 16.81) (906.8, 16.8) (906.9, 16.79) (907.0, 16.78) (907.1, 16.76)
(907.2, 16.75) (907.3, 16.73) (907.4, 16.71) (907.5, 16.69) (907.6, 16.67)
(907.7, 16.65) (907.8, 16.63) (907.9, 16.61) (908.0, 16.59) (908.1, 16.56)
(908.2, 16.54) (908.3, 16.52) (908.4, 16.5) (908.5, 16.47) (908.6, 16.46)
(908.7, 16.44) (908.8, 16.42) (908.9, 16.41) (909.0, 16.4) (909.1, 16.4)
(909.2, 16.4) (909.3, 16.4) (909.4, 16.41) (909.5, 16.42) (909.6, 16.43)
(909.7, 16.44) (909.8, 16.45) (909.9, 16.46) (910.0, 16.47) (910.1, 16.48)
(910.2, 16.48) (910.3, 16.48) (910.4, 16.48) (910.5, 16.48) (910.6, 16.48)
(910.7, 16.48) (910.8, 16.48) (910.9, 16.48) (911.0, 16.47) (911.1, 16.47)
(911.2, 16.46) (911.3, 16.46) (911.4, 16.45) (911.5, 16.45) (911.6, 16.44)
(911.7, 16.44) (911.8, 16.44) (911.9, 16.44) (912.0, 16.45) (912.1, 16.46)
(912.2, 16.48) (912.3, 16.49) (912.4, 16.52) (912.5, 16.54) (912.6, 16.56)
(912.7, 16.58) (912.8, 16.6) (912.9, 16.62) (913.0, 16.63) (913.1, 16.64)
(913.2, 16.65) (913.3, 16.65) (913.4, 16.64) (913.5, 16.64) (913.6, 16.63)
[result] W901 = 0.02 nm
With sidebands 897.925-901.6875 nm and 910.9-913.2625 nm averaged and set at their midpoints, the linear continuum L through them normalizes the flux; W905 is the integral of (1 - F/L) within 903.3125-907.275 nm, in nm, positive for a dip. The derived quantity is -0.03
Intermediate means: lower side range 16.7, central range 16.7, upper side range 16.5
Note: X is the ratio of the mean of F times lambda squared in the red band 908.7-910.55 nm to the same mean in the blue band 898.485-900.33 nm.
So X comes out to 1.00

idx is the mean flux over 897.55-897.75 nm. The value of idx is 16.8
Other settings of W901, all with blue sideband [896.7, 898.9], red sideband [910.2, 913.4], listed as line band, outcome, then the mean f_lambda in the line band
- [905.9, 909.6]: 0.00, 16.6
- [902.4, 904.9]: 0.01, 16.7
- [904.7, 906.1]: 0.00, 16.7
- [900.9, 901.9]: 0.03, 16.3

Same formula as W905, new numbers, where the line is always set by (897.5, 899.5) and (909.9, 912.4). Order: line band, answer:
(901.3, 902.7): 0.03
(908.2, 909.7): 0.01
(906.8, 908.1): -0.01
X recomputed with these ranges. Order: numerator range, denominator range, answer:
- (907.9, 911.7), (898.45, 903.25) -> 1.01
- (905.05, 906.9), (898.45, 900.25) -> 1.01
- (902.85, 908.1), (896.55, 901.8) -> 1.01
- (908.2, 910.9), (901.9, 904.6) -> 1.01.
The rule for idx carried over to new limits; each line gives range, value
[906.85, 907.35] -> 16.8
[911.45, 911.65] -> 16.4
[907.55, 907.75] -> 16.7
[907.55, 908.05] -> 16.6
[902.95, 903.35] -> 16.6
